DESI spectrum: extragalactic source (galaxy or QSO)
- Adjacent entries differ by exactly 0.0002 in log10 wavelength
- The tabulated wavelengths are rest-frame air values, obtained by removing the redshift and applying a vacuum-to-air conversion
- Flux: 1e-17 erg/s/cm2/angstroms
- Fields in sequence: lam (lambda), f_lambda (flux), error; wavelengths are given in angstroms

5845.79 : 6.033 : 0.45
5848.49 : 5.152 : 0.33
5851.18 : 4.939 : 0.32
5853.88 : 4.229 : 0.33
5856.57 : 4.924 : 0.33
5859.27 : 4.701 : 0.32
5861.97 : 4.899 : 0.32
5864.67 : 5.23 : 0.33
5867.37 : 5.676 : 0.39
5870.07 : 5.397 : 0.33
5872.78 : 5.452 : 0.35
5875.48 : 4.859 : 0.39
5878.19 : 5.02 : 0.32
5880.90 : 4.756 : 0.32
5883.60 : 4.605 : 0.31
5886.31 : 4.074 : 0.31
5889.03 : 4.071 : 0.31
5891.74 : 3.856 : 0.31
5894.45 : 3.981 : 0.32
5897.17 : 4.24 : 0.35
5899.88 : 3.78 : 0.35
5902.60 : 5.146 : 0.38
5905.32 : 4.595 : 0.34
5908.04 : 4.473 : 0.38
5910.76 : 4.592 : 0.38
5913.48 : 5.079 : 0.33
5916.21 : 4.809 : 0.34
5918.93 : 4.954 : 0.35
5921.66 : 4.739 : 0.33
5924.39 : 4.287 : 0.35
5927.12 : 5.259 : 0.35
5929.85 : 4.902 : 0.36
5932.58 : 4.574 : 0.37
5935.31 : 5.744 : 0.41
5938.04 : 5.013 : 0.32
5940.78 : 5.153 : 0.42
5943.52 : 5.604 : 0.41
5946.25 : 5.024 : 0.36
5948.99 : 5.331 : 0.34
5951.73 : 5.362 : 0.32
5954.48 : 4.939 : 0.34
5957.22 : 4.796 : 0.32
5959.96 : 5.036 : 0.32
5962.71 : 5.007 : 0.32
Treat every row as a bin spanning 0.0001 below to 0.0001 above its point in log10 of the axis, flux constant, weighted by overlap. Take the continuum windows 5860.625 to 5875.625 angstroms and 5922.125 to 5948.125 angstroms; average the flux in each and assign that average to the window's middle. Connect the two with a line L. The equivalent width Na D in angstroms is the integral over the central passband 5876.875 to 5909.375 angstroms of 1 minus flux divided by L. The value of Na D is 5.1 angstroms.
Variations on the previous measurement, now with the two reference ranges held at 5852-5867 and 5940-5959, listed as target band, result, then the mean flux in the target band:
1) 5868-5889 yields 0.3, 4.86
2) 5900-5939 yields 1.8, 4.83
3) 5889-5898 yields 1.7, 4.02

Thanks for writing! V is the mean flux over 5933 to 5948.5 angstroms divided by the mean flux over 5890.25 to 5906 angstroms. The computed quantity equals 1.2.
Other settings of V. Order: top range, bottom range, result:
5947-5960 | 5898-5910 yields 1.13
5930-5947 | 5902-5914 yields 1.09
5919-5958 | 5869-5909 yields 1.11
